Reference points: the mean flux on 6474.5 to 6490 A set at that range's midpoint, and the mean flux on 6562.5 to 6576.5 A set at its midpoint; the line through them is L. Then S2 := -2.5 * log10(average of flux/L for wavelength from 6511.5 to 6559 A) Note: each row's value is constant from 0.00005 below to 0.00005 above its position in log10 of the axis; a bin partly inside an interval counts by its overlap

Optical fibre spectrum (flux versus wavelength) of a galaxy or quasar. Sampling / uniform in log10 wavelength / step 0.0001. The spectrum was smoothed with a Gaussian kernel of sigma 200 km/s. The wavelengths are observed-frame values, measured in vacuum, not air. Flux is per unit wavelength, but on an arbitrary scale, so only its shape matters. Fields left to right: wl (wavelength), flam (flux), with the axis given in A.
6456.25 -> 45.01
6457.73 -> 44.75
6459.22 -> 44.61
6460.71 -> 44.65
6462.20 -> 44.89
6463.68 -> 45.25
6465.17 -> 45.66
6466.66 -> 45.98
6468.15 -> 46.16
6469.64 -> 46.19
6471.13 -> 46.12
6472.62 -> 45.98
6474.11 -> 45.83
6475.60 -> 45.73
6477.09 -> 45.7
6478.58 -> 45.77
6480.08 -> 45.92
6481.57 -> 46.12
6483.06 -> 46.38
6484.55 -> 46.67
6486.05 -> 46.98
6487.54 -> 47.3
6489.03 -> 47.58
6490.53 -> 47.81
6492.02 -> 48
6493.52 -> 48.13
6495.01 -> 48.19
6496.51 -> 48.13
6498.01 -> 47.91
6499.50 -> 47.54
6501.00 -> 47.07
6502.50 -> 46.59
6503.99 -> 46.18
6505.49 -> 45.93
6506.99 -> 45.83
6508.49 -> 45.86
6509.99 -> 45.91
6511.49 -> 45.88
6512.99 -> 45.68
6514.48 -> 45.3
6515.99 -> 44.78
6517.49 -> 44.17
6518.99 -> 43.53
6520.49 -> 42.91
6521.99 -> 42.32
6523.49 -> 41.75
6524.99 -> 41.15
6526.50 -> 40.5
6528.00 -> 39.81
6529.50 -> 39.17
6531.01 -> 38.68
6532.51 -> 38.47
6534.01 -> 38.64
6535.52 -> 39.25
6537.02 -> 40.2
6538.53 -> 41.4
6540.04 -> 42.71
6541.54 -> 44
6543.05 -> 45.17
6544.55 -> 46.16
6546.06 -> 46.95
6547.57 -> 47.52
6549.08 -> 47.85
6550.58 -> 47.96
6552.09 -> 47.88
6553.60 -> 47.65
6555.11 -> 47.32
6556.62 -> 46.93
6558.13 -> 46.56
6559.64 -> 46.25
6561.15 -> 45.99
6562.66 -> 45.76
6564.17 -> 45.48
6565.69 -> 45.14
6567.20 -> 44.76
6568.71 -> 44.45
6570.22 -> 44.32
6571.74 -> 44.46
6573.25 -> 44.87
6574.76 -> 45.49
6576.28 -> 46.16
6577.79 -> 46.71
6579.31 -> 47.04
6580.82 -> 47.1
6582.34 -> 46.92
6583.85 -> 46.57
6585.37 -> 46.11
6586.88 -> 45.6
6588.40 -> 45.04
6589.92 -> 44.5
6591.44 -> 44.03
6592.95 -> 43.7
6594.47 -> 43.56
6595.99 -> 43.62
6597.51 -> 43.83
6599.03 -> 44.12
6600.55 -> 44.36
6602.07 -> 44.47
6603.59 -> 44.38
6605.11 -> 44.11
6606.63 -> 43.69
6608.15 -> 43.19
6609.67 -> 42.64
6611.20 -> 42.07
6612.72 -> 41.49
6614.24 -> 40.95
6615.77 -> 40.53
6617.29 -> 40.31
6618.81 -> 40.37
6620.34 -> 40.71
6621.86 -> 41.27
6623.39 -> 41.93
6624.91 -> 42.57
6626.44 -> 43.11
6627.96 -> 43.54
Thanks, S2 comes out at 0.05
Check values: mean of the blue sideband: 46.4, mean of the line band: 43.7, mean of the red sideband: 45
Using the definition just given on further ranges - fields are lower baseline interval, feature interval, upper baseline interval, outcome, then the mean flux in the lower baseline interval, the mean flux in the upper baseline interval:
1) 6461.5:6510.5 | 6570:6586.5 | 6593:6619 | -0.06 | 46.5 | 42.9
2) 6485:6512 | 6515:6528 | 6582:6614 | 0.09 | 47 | 44.1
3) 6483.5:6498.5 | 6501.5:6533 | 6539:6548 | 0.07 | 47.6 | 45.2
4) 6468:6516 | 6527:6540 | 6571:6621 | 0.15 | 46.5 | 44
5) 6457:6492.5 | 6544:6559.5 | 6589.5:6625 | -0.07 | 46.1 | 42.8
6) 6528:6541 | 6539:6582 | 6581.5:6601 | -0.10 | 39.9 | 44.8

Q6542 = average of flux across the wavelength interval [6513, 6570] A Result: 43.9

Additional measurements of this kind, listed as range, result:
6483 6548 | 44.5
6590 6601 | 43.9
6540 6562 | 46.6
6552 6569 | 46.2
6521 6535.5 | 40.1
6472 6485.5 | 46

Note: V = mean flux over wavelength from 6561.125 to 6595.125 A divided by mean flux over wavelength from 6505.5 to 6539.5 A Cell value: 1.07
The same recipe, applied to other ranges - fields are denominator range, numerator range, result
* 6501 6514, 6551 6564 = 1.02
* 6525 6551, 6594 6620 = 1.01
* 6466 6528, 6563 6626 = 0.96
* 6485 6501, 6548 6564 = 0.99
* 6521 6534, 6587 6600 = 1.10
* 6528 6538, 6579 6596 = 1.16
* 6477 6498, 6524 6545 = 0.87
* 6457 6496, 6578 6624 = 0.94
